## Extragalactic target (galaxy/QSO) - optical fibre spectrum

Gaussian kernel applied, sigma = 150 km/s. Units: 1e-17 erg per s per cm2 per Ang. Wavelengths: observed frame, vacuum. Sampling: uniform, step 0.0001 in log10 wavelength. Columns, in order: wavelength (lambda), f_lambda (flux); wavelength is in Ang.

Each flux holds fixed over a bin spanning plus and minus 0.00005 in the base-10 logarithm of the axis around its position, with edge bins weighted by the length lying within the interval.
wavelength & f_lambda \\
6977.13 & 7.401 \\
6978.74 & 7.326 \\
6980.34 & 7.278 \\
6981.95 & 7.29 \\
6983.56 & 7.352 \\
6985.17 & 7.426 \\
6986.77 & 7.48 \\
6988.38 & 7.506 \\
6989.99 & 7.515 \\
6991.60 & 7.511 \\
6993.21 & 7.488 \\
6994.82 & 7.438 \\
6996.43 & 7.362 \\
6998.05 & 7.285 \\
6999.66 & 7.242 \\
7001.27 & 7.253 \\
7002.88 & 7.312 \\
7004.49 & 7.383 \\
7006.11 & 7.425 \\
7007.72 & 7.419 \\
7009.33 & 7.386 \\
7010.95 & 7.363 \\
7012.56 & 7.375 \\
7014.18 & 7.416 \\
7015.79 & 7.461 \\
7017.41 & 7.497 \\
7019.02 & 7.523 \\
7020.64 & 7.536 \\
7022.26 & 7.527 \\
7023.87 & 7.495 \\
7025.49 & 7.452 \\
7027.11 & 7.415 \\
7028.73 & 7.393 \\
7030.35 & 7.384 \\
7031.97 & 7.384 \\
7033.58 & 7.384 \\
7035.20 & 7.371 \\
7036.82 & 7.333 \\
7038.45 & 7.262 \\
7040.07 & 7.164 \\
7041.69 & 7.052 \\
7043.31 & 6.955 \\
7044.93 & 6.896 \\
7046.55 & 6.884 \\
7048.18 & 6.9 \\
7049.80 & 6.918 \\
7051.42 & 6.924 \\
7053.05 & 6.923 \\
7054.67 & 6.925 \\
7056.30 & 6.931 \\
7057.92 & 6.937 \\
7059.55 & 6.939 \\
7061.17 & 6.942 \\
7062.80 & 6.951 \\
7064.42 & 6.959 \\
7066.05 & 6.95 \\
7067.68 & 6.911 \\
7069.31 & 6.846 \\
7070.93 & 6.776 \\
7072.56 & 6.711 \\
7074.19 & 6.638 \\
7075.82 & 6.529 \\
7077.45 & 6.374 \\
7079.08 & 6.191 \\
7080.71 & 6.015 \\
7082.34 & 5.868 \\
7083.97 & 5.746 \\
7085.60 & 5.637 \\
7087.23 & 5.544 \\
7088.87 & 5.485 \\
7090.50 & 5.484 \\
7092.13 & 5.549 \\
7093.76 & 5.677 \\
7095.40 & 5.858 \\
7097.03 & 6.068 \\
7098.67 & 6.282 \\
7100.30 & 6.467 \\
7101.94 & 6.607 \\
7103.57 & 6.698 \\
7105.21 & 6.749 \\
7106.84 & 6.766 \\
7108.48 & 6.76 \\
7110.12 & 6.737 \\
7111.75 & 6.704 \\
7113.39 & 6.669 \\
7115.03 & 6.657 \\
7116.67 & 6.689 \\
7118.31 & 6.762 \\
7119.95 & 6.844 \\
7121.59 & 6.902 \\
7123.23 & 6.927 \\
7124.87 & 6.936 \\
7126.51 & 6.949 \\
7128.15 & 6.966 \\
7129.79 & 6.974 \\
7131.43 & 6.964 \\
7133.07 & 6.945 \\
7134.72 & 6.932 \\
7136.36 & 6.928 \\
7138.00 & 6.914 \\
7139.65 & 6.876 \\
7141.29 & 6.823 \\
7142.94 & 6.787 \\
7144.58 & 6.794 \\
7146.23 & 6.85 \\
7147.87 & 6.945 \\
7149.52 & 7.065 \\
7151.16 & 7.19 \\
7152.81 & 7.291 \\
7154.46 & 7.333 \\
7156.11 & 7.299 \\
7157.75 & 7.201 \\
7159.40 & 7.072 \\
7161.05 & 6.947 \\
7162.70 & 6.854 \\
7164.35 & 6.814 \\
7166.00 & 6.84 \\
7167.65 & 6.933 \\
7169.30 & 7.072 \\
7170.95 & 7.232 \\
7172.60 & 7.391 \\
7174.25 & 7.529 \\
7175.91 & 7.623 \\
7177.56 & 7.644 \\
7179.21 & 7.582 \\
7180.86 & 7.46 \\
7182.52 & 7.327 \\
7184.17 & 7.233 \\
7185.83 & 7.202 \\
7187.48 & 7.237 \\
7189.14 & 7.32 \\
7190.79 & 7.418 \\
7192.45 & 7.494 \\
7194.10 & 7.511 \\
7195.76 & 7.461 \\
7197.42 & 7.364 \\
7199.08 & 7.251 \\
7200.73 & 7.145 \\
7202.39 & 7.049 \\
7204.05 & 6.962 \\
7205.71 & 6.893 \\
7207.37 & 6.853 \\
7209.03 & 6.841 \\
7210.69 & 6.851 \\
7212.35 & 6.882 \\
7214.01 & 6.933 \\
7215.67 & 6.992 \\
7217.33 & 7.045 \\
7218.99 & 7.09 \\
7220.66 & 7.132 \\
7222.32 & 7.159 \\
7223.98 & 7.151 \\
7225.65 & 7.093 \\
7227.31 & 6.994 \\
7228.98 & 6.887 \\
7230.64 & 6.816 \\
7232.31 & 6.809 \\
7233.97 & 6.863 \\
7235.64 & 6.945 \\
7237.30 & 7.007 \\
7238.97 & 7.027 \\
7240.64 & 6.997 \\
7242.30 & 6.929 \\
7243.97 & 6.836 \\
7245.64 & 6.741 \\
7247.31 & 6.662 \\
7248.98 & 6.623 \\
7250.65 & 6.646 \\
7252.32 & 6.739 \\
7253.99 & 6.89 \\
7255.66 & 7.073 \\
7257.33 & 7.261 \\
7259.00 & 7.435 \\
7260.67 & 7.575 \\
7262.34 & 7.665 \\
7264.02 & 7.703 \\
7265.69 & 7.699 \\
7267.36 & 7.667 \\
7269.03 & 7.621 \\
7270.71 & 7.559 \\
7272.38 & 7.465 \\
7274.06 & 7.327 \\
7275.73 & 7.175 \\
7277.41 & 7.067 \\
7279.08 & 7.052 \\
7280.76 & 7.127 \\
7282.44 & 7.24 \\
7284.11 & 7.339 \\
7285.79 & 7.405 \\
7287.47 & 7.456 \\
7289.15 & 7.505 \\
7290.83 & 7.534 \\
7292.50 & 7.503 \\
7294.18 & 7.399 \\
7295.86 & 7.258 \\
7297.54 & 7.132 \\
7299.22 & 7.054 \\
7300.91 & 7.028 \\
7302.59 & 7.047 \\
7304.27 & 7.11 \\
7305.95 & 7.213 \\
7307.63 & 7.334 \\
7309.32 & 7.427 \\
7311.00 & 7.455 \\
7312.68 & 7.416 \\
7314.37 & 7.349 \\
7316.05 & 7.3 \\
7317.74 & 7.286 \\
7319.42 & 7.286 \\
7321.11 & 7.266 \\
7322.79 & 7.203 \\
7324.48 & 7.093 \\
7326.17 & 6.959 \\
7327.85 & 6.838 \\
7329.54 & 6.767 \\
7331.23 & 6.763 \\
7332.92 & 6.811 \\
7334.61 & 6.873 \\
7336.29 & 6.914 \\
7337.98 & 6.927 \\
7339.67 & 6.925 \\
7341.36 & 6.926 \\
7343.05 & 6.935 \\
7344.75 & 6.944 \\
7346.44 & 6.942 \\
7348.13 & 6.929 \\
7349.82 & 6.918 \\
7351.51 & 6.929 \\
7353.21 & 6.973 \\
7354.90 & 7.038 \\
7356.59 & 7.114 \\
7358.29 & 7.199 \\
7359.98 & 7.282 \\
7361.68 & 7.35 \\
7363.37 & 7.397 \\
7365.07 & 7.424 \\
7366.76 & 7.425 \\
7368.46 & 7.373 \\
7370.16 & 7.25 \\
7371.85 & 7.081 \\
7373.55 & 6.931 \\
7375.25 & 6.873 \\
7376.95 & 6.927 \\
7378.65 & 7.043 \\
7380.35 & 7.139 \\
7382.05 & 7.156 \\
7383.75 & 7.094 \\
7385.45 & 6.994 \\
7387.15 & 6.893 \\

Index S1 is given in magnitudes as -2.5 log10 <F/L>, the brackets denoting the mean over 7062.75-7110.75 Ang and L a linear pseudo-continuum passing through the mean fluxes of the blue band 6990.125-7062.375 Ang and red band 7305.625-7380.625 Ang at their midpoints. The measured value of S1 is 0.15 mag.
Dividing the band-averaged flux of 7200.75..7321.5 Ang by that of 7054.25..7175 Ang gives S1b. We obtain 1.07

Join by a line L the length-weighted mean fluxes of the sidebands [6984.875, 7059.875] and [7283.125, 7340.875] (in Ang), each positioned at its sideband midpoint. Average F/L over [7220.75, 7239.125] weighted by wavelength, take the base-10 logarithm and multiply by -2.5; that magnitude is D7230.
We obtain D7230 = 0.03 mag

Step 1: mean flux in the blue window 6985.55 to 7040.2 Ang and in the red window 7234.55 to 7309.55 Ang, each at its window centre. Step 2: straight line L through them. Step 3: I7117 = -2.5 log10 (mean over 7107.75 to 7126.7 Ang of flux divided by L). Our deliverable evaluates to 0.08 mag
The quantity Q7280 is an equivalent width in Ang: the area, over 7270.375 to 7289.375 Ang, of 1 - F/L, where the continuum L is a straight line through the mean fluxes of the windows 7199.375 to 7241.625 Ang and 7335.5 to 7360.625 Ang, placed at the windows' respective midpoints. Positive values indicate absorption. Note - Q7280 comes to -0.85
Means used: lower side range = 6.98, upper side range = 6.99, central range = 7.3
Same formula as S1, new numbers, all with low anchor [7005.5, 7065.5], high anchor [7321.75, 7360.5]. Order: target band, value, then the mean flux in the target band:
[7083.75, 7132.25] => 0.11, 6.45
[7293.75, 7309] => -0.03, 7.17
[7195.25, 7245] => 0.01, 7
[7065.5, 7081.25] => 0.09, 6.6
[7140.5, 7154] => 0.02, 6.98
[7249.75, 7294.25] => -0.05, 7.34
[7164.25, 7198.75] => -0.03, 7.33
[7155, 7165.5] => 0.01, 7.03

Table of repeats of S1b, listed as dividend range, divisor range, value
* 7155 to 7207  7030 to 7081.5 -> 1.05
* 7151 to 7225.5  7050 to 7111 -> 1.11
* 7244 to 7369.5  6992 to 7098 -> 1.04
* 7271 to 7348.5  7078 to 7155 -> 1.09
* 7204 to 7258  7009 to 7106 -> 1.02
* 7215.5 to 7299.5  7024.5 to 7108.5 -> 1.07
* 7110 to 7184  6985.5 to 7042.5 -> 0.95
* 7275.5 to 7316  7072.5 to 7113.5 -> 1.17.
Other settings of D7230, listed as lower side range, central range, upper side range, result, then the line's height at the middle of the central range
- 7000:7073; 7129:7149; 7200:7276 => 0.04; 7.13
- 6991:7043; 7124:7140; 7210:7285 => 0.05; 7.24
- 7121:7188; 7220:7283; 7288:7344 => 0.00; 7.13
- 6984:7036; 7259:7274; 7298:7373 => -0.06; 7.18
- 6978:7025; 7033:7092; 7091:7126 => 0.04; 6.91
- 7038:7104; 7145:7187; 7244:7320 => -0.05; 6.85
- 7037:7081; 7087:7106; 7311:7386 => 0.14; 6.88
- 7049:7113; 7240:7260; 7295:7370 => 0.00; 6.9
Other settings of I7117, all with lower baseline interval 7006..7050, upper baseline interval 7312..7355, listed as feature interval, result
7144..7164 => 0.02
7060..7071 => 0.05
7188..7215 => 0.00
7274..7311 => -0.03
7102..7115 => 0.08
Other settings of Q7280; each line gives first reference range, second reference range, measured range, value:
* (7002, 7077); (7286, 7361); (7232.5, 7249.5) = 0.6 Ang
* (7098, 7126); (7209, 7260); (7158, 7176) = -0.7 Ang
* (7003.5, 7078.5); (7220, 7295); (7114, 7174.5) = 1.5 Ang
